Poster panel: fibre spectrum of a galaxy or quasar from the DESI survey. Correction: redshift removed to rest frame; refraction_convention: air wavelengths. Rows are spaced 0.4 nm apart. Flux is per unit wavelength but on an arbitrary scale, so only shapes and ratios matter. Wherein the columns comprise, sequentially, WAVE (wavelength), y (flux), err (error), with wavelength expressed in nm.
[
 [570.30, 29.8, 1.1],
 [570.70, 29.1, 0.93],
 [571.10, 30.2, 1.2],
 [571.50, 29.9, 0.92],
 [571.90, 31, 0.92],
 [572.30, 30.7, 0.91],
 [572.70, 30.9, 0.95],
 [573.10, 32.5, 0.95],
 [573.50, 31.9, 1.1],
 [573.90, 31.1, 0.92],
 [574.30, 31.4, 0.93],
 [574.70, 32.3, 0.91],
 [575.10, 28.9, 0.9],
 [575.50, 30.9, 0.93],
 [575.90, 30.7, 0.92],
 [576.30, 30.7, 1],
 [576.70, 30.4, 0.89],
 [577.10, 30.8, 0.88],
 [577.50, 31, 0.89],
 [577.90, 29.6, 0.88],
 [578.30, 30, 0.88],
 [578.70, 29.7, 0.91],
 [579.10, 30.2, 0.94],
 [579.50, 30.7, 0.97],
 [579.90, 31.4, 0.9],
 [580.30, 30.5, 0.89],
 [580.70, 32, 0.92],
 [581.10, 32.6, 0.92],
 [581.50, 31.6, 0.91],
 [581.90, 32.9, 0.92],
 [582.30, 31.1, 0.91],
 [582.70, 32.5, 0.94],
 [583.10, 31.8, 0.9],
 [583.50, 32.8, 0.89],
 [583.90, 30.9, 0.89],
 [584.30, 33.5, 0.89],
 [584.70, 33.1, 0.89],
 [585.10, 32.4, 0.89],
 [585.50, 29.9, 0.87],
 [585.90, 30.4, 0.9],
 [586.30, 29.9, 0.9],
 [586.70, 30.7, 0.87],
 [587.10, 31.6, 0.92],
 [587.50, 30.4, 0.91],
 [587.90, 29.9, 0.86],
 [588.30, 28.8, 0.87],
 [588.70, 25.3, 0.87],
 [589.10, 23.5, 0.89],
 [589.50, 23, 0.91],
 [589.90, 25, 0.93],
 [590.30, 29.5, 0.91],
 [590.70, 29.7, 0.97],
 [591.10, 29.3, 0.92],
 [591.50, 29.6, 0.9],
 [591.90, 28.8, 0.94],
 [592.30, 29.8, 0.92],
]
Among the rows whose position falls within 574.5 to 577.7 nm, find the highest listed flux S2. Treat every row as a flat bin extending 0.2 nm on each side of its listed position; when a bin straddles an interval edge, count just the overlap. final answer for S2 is 32.3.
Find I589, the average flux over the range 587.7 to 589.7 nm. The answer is 26.1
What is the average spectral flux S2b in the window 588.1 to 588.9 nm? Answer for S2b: 27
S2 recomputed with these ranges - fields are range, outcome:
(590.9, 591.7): 29.6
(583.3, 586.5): 33.5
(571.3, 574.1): 32.5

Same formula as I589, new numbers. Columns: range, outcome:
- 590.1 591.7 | 29.5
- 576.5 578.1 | 30.5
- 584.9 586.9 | 30.7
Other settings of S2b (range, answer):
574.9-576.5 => 30.3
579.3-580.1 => 31.1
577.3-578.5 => 30.2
